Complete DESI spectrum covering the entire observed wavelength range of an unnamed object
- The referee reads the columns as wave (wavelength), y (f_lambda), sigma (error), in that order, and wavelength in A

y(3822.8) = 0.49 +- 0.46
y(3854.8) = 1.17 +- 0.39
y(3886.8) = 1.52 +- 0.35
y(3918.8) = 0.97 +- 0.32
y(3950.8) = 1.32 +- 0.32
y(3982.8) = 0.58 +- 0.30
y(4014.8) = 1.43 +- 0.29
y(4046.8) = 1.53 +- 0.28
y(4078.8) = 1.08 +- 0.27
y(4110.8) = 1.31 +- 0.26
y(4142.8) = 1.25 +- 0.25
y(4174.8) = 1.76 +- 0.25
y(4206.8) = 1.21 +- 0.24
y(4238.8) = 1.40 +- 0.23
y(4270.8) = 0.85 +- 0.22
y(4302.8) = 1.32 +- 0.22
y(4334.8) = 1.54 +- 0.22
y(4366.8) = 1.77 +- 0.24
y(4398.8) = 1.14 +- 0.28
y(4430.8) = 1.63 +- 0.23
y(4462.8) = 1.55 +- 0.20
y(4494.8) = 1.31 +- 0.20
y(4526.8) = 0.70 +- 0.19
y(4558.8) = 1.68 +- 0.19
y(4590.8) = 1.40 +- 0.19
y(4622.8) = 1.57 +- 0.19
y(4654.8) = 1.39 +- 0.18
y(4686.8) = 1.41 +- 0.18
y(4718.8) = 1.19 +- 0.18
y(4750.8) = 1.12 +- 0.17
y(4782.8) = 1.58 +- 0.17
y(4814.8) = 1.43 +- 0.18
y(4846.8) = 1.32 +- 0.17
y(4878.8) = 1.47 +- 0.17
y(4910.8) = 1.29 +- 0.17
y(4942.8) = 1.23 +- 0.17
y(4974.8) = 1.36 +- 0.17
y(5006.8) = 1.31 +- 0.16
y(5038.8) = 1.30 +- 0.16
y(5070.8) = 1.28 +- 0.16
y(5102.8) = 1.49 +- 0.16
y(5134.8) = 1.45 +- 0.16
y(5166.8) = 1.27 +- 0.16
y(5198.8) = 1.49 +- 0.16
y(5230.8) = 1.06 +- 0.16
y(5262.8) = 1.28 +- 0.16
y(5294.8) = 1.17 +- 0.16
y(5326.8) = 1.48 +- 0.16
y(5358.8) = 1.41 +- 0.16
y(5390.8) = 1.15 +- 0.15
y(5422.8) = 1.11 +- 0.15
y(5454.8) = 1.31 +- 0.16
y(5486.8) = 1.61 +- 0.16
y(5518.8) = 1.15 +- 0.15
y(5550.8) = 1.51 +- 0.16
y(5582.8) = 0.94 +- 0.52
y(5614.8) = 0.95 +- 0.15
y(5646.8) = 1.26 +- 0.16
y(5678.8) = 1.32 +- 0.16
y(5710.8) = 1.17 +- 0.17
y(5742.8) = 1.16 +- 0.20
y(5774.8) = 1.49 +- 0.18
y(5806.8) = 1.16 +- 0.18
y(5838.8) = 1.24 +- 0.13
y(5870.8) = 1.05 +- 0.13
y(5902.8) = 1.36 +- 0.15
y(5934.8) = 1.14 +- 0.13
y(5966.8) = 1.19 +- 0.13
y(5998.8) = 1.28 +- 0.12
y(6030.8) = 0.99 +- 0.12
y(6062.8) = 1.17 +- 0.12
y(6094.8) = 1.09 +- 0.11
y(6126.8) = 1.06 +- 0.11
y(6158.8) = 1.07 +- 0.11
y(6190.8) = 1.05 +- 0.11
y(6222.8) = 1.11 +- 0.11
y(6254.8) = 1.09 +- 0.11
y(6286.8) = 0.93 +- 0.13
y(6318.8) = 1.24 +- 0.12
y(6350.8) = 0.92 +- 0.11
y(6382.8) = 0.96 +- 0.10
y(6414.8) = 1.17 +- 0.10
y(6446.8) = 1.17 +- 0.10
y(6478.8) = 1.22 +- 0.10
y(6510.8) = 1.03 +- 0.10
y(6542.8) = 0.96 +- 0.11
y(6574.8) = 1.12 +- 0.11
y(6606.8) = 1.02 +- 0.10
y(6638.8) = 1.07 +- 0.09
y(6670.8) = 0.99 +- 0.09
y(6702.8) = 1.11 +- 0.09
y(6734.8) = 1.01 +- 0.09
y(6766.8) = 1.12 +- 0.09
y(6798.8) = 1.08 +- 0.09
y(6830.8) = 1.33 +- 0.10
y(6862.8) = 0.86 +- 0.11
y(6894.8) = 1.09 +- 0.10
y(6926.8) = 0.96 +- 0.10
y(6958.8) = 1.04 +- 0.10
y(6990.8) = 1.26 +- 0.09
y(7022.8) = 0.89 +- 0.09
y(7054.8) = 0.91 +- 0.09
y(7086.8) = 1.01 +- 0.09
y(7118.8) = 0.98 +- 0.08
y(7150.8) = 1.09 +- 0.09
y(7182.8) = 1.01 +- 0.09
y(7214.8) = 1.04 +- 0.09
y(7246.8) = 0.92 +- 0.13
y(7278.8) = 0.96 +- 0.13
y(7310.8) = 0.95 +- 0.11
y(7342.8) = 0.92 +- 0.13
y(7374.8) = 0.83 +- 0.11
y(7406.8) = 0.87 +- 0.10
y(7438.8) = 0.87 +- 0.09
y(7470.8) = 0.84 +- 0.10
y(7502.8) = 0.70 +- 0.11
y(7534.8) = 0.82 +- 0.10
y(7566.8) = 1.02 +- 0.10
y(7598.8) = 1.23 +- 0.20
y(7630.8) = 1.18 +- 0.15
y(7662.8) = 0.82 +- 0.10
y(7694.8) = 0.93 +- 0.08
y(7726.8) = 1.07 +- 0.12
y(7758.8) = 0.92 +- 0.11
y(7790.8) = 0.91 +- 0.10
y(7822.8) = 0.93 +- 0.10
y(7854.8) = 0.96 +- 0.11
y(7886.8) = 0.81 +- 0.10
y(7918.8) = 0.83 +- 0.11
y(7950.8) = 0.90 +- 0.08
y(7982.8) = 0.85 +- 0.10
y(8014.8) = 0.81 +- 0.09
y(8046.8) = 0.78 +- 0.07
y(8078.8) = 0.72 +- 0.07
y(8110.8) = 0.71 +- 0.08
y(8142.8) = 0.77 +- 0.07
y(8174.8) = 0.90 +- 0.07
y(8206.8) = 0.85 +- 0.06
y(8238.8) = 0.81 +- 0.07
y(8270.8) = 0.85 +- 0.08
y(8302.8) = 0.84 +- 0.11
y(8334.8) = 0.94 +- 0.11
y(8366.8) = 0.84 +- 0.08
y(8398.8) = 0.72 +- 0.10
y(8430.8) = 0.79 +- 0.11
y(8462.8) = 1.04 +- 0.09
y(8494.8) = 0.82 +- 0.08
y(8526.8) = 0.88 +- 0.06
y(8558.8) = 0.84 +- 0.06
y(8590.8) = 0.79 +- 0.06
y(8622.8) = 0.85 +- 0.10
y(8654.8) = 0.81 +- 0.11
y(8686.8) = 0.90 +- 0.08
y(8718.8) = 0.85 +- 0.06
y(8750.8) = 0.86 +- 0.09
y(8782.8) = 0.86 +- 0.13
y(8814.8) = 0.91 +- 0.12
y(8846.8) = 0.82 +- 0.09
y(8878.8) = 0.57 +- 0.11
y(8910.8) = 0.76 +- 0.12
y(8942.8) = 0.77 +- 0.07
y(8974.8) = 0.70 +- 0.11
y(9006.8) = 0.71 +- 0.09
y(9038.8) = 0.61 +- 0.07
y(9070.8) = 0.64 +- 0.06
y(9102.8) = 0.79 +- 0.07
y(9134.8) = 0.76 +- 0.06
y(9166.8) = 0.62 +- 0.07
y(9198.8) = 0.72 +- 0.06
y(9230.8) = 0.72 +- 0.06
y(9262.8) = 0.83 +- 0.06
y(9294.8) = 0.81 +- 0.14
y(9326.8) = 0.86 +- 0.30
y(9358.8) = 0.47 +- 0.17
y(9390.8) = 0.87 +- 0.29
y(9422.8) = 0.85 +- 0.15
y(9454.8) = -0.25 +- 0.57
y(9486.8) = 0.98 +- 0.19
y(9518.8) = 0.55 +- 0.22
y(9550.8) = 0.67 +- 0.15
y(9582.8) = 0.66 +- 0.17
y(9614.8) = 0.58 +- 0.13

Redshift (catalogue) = 0.038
